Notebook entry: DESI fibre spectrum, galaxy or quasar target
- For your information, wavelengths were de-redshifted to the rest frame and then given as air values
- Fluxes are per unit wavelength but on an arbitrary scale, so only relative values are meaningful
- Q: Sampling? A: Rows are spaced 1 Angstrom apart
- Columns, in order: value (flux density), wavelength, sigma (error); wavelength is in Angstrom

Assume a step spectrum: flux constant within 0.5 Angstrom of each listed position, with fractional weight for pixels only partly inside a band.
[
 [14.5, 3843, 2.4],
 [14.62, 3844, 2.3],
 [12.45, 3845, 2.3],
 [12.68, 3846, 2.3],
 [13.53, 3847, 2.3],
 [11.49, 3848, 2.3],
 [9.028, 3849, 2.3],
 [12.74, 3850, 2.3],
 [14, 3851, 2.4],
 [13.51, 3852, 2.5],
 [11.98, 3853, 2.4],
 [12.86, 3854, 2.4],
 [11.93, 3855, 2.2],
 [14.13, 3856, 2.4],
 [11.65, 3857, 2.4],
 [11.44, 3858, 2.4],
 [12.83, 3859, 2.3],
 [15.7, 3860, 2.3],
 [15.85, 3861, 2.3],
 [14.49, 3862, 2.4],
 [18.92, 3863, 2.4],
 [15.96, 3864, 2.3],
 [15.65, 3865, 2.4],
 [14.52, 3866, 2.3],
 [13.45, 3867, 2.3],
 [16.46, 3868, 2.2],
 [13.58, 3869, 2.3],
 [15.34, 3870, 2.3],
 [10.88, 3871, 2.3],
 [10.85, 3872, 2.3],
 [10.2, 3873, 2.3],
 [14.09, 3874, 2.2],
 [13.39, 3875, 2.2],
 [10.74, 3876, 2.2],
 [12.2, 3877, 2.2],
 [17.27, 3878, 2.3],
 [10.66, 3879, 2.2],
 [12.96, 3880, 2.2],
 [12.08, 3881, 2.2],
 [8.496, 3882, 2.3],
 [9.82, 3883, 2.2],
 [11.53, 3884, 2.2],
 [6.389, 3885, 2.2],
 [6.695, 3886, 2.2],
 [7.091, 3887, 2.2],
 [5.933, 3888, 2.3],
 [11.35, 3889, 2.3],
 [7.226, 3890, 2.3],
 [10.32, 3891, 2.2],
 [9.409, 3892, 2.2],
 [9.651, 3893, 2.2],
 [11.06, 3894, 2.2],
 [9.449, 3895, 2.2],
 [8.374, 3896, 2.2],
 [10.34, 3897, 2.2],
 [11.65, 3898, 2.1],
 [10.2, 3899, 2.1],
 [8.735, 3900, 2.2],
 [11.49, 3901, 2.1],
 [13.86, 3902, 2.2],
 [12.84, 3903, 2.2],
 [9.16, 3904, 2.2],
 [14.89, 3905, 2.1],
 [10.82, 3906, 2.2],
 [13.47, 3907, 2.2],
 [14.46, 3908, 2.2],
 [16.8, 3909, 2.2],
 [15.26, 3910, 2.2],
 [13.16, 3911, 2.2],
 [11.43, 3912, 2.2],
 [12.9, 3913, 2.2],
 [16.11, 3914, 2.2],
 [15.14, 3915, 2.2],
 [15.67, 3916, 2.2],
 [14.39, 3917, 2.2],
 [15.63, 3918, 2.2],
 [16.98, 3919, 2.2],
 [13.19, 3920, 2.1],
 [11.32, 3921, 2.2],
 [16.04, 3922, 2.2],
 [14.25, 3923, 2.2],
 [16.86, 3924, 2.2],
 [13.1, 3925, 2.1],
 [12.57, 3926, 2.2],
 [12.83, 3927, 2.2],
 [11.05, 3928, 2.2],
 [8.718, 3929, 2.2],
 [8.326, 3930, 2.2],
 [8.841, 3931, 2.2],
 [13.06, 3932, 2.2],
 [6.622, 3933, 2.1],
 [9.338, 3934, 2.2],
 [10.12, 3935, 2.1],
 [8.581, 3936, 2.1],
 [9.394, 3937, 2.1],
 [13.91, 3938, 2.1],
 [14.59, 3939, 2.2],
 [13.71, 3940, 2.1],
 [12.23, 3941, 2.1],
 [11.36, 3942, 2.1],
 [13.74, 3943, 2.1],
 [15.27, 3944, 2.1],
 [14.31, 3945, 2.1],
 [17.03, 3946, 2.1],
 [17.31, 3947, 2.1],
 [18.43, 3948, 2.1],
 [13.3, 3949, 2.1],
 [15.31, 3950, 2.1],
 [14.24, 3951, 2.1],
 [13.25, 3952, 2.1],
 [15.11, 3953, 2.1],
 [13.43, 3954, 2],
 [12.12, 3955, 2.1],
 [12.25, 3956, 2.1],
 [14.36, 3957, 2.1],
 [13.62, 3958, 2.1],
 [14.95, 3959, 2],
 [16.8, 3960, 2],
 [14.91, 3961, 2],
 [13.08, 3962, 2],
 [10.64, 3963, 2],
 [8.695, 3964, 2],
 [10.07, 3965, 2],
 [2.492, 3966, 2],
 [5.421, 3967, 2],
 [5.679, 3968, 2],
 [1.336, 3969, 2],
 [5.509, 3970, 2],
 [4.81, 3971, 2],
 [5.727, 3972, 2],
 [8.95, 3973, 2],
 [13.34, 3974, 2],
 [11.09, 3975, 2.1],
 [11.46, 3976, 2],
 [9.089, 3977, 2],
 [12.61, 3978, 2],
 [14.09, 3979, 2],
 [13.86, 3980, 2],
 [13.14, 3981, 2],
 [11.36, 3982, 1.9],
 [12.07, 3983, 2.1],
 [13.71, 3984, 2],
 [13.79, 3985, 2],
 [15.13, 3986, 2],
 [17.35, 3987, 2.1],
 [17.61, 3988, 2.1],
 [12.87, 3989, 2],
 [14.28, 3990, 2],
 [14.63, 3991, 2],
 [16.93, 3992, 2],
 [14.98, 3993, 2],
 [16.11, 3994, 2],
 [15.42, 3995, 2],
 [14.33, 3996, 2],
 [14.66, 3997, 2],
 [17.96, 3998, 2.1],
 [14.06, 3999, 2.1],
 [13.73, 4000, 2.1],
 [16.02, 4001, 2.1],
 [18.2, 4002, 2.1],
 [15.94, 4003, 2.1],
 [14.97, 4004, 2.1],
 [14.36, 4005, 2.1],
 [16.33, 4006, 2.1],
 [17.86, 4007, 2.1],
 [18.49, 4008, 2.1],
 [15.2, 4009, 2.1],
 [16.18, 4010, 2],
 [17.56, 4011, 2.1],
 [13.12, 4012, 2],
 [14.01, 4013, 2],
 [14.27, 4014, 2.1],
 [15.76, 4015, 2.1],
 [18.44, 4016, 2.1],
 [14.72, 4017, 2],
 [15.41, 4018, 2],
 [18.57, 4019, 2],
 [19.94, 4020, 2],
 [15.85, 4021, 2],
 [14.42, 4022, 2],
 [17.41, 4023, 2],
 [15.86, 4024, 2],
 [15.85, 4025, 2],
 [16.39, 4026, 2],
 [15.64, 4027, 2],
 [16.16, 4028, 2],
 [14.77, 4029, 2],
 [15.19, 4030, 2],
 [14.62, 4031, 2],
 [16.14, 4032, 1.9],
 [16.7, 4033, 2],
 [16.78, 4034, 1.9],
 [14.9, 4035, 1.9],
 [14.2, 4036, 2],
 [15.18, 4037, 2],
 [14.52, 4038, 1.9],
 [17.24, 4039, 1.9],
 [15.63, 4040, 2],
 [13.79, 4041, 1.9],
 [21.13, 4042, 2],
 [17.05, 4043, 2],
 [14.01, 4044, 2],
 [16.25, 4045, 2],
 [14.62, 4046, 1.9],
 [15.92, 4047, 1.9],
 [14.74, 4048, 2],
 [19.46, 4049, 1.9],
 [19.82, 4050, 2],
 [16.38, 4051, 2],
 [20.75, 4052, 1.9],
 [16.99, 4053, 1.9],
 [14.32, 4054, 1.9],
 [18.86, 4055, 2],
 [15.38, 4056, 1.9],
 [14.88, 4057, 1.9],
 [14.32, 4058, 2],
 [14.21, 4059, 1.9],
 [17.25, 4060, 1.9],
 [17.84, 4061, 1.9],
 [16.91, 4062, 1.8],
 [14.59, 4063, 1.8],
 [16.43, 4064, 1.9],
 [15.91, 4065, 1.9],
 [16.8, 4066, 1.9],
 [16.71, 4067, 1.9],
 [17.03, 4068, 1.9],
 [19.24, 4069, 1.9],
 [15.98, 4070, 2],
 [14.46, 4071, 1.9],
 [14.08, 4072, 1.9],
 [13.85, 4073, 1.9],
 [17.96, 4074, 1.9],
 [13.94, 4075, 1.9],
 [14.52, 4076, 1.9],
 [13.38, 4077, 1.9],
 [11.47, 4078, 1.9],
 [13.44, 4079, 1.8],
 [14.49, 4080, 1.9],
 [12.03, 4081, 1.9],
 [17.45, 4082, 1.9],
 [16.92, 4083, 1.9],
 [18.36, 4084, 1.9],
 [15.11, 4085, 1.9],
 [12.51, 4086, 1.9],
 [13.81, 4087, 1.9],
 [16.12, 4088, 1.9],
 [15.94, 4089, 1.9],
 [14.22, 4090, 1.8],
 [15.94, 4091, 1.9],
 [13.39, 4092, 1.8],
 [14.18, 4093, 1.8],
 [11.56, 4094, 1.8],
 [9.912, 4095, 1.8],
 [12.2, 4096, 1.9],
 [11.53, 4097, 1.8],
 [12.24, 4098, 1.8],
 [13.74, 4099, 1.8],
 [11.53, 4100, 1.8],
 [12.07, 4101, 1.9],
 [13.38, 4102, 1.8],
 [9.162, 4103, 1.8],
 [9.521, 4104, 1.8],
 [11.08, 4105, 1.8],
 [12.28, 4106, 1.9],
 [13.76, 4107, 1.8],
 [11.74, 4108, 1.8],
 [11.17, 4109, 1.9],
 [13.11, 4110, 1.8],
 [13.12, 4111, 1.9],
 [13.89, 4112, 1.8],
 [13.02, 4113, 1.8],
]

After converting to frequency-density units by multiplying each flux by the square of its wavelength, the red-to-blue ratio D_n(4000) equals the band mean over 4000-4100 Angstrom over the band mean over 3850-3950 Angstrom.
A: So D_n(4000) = 1.34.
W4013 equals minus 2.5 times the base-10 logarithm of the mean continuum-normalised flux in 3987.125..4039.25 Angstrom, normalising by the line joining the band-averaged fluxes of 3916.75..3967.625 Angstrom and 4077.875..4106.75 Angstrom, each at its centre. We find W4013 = -0.21 mag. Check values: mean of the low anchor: 12.7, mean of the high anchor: 13.3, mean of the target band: 15.8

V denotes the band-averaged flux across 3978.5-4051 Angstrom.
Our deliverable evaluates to 15.7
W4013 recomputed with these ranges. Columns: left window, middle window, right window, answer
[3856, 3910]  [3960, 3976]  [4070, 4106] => 0.43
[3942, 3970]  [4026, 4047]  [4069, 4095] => -0.14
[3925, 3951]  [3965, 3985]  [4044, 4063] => 0.42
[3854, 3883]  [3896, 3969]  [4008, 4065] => 0.15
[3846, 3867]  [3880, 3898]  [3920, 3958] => 0.39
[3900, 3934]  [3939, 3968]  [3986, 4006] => 0.09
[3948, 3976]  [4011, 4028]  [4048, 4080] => -0.16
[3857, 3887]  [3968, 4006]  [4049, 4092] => 0.11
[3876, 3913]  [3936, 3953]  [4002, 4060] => -0.09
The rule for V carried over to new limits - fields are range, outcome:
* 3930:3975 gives 11.5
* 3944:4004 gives 13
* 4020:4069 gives 16.2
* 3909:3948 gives 13.1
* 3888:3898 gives 9.6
